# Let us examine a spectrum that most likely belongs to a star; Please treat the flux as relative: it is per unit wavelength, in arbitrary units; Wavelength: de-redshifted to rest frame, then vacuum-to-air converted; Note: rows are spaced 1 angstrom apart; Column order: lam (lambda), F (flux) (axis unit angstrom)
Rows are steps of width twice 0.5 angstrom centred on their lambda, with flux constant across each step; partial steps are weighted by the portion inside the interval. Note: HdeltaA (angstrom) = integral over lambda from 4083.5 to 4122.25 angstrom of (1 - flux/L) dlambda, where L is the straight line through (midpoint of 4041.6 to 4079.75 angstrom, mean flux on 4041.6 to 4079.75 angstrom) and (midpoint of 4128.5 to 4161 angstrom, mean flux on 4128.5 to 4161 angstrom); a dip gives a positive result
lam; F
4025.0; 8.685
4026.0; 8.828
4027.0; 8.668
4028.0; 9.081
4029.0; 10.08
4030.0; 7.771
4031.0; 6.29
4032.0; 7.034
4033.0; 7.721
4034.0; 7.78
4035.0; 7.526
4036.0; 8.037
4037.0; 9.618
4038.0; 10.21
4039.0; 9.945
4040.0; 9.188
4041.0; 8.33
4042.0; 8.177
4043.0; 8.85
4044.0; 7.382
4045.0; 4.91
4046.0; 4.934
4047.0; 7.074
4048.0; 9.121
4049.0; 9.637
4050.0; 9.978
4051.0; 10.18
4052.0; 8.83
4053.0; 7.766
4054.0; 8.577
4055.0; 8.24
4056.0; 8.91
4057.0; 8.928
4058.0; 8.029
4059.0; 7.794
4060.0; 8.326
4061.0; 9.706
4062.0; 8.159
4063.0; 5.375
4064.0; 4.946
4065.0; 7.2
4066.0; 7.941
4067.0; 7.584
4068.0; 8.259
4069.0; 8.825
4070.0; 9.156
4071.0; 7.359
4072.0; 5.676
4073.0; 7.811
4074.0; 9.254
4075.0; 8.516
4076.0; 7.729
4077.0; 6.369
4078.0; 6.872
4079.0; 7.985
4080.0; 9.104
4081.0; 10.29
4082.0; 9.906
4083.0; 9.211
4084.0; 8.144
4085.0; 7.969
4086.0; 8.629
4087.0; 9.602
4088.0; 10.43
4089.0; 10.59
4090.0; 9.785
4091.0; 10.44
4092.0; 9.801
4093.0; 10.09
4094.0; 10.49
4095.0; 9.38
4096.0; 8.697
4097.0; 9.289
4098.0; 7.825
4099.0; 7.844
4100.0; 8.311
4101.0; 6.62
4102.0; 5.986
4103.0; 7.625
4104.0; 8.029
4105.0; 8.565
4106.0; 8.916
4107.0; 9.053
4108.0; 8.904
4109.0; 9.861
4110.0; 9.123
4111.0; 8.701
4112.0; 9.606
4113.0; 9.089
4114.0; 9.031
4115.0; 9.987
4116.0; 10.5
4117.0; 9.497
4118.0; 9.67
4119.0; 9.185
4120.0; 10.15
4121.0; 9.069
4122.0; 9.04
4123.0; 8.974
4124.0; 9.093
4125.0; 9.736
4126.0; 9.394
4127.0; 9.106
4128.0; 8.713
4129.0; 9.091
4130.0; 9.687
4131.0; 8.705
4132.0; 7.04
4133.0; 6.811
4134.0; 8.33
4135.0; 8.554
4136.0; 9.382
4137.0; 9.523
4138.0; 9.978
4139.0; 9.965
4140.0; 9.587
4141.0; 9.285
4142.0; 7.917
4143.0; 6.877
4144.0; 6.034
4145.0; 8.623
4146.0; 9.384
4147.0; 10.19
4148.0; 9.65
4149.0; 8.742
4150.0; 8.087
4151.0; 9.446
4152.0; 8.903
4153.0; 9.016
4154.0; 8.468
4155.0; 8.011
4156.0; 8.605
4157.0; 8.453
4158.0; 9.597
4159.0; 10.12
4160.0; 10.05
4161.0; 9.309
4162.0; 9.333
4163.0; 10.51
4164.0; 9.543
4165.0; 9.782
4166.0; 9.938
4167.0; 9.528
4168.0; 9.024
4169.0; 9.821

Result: -3.2 angstrom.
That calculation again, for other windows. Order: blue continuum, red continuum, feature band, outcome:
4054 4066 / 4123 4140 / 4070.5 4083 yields 0.0 angstrom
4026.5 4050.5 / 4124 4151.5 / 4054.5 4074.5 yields 1.2 angstrom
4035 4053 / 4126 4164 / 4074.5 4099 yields -1.1 angstrom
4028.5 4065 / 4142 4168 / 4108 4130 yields -1.6 angstrom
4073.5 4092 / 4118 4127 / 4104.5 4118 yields -0.1 angstrom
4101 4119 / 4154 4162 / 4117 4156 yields 0.6 angstrom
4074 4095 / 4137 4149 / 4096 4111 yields 1.2 angstrom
